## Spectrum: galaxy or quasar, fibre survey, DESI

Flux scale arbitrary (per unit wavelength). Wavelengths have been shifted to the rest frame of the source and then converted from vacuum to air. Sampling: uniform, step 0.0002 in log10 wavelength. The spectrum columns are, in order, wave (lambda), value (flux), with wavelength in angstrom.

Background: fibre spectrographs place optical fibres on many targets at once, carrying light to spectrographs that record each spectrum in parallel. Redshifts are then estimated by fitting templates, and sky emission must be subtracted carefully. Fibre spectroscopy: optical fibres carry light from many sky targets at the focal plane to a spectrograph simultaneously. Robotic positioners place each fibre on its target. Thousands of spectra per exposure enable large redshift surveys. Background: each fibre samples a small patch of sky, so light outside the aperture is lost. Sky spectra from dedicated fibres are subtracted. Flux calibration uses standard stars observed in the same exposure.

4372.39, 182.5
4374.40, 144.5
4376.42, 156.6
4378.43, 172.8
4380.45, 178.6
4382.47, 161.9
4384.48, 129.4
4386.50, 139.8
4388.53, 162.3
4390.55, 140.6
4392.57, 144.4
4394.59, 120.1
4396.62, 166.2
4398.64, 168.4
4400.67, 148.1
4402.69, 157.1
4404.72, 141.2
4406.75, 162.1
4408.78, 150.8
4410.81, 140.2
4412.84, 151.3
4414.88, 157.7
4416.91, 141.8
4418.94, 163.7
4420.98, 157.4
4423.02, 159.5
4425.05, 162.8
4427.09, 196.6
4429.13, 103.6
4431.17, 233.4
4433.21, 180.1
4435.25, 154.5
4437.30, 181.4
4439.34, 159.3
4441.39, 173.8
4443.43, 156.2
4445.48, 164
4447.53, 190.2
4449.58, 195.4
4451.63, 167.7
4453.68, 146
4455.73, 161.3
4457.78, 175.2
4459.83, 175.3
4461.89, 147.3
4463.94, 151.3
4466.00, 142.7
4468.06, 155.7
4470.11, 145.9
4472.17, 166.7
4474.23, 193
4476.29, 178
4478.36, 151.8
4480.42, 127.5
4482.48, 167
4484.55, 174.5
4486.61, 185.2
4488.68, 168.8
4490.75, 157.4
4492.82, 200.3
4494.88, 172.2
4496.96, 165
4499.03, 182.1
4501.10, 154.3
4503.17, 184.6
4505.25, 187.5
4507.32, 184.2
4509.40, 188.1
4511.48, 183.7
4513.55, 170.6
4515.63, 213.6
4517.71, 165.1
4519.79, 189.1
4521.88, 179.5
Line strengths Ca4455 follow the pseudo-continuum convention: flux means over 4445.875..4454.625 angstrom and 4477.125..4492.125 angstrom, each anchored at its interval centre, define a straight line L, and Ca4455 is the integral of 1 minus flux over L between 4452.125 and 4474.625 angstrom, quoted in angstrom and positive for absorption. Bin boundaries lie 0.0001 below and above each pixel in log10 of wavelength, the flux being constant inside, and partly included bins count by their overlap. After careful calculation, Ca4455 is 1.39 angstrom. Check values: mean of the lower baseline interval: 174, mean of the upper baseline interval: 163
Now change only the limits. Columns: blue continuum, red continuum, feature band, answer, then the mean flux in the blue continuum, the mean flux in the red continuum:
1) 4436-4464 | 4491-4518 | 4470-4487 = 0.8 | 168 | 181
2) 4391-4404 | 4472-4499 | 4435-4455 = -1.0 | 150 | 170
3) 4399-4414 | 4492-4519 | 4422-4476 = -1.1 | 151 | 181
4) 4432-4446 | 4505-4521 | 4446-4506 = 3.0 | 168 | 185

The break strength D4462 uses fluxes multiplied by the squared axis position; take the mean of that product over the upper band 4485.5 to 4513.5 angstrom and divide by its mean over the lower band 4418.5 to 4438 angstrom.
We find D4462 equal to 1.08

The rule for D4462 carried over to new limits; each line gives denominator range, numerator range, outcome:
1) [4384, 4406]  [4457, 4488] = 1.14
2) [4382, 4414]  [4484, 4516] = 1.26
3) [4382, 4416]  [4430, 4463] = 1.18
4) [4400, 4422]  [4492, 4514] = 1.23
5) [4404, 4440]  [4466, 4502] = 1.06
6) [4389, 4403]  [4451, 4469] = 1.09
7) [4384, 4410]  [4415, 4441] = 1.13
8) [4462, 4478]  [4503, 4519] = 1.17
